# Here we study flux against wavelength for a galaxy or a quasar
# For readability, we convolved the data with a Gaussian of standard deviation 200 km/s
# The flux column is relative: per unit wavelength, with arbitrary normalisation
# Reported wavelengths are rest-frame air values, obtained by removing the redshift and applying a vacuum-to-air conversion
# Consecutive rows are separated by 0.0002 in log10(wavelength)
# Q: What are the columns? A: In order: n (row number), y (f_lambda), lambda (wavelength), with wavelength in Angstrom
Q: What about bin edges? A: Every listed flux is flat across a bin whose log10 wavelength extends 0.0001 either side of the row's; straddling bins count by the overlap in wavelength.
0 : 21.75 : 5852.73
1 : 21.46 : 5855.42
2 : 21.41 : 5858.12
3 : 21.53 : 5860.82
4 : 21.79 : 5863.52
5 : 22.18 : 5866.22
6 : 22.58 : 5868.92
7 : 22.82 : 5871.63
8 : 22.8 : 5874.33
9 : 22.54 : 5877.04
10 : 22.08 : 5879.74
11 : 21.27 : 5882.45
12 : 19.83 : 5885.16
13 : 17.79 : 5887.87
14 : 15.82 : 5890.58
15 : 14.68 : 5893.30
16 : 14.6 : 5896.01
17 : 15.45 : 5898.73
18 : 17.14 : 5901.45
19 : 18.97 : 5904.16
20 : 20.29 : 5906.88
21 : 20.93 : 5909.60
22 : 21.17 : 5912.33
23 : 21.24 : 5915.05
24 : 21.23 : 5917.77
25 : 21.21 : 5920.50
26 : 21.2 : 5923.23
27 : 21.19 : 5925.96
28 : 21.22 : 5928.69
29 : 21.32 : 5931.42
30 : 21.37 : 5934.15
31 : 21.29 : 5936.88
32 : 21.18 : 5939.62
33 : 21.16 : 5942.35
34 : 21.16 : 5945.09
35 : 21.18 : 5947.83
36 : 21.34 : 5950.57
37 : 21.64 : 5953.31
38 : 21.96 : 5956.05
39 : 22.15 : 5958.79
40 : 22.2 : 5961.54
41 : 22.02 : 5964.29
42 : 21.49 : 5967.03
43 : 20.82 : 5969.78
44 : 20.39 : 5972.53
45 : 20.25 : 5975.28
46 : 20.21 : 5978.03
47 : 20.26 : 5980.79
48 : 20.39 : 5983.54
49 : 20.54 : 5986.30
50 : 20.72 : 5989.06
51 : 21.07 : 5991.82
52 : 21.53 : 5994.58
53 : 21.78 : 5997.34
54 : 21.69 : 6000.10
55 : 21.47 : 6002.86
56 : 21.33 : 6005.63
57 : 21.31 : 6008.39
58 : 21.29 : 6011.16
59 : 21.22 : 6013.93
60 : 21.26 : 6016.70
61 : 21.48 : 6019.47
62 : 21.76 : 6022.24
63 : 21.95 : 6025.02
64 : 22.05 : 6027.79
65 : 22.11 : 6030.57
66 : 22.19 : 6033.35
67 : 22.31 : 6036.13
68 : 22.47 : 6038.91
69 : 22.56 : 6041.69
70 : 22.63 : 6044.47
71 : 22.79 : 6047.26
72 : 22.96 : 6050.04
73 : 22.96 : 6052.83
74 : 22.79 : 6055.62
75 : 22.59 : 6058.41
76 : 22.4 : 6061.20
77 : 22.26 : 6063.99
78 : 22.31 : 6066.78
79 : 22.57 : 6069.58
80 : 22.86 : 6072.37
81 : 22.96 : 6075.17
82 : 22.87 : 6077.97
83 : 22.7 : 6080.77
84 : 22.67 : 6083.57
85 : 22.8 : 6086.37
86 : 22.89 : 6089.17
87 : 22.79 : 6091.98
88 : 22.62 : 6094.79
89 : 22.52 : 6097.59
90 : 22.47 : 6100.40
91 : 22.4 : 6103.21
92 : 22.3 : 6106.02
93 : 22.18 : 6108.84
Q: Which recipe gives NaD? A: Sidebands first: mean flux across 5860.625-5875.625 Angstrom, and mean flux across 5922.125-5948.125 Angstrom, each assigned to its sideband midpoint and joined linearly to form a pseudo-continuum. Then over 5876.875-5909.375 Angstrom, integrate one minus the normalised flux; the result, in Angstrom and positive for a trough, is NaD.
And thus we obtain 5.4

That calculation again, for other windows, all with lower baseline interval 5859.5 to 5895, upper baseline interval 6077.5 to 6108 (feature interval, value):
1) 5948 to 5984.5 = 0.4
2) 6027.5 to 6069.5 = -0.6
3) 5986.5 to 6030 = 0.7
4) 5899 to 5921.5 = 0.9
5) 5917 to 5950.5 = -0.2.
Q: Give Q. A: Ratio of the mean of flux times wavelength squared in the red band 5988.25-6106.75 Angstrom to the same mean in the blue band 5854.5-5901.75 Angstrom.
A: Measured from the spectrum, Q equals 1.2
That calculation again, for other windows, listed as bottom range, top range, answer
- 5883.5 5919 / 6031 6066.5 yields 1.29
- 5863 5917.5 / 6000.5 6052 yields 1.16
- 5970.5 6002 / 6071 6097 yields 1.13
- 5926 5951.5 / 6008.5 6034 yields 1.05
